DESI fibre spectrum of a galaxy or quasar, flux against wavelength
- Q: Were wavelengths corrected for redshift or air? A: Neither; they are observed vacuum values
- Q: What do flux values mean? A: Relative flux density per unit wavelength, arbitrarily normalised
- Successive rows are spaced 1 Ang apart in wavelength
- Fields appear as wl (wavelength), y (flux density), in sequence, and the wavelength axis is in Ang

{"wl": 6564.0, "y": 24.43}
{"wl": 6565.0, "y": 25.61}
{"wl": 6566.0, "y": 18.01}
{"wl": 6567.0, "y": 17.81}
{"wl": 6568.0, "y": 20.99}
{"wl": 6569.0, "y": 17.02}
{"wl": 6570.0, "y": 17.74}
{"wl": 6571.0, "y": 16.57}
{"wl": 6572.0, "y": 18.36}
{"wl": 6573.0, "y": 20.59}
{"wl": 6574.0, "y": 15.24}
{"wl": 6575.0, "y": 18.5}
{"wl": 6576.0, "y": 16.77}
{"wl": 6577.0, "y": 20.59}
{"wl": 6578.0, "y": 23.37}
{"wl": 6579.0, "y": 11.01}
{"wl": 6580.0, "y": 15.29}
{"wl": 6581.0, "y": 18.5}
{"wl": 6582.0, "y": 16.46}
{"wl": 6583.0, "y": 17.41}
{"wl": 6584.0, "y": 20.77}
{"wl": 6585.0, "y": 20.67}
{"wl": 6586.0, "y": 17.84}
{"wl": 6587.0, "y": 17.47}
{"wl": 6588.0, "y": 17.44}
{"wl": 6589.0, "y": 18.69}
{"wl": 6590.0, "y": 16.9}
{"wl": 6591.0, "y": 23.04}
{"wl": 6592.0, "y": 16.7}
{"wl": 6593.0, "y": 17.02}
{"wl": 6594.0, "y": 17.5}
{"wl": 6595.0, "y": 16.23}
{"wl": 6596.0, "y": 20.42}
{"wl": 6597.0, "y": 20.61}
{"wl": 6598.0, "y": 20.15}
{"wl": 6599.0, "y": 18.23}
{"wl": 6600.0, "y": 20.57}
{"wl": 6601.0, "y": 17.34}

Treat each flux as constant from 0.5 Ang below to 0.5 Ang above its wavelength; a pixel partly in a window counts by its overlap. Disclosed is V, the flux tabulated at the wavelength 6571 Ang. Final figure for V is 16.57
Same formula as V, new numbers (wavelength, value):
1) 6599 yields 18.23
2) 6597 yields 20.61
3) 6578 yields 23.37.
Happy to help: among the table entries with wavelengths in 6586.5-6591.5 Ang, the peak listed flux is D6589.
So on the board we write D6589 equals 23.04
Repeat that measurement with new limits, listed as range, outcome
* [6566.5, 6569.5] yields 20.99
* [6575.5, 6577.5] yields 20.59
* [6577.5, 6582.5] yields 23.37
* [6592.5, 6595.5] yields 17.5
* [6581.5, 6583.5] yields 17.41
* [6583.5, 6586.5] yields 20.77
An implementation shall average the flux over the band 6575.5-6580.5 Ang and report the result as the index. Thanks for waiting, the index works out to 17.4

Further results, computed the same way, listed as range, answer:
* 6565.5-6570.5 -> 18.3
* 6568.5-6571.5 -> 17.1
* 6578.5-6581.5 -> 14.9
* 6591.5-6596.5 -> 17.6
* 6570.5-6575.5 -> 17.9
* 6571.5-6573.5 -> 19.5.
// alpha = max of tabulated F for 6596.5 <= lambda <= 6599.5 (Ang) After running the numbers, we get 20.61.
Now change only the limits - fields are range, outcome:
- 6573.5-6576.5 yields 18.5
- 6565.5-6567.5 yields 18.01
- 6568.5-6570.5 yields 17.74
